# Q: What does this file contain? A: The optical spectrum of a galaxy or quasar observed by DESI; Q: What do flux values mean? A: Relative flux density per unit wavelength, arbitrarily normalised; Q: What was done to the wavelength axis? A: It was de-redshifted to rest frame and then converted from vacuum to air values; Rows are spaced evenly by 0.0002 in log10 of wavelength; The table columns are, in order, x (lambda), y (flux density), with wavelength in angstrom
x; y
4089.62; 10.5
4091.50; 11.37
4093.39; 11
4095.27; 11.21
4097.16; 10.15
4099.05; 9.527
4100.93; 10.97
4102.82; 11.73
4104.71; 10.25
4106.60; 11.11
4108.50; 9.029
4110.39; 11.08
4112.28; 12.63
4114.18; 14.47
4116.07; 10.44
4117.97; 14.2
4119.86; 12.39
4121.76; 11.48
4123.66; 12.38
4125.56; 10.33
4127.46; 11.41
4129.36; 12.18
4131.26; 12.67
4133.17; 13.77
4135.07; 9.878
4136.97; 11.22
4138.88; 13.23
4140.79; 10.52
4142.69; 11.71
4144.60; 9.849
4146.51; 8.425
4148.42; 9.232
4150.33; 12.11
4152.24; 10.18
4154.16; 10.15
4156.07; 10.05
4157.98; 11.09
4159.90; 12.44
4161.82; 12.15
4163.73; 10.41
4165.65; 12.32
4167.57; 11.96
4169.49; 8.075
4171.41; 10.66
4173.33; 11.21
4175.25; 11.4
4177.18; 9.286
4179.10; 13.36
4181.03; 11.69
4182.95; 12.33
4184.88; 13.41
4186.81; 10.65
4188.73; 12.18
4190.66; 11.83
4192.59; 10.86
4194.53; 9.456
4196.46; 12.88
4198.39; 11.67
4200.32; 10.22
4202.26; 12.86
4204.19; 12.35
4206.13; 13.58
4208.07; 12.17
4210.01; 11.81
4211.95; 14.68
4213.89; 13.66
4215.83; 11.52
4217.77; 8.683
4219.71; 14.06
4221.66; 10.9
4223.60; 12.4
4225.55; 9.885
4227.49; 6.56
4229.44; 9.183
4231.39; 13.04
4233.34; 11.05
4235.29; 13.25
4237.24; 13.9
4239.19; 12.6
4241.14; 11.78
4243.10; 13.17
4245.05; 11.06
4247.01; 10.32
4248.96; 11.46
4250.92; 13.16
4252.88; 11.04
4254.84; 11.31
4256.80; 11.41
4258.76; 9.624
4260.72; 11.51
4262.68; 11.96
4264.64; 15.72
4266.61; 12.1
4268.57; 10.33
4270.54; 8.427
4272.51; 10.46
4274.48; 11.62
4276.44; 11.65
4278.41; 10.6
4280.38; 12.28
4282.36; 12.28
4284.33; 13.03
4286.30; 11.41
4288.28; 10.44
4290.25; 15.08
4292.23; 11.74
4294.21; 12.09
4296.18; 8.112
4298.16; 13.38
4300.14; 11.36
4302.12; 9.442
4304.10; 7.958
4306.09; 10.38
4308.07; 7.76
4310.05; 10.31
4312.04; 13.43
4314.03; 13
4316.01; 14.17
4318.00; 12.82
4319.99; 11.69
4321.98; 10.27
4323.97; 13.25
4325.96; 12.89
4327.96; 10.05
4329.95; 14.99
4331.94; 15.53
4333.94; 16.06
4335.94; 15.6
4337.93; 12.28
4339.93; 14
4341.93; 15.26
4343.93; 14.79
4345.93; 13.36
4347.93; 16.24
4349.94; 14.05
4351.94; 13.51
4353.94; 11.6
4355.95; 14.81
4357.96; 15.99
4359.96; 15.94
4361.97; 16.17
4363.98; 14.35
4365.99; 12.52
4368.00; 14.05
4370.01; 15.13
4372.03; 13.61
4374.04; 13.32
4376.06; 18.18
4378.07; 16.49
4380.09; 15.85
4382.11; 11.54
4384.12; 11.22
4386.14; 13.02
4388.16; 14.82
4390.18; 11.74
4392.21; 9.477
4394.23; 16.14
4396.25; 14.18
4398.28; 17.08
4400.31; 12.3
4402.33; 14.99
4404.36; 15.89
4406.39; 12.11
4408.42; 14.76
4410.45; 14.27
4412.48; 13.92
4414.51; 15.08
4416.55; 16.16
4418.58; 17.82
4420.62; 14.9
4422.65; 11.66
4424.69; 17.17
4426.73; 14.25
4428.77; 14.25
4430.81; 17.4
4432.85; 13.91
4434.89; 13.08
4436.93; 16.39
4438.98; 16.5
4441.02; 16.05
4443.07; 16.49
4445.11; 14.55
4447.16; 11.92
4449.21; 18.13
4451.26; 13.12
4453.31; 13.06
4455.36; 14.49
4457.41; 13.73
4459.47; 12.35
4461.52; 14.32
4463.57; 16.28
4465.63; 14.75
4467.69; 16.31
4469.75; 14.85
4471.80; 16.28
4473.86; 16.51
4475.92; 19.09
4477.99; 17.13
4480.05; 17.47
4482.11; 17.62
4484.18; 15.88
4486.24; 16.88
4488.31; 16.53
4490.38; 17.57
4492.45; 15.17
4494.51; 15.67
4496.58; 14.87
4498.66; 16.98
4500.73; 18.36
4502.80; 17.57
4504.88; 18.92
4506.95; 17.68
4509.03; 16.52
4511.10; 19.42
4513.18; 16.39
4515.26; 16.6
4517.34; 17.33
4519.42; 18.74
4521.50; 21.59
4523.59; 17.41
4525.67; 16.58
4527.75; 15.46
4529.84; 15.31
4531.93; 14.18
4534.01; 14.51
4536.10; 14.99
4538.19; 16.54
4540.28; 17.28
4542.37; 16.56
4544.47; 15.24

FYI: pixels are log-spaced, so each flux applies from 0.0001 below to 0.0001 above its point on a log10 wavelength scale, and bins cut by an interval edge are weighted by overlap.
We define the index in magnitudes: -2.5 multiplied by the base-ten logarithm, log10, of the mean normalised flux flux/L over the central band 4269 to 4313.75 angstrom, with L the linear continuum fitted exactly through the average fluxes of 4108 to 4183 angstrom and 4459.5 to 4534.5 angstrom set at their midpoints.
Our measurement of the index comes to 0.22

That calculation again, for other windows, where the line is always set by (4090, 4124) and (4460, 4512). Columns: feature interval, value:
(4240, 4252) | 0.13 mag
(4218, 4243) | 0.14 mag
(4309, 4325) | 0.16 mag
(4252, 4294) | 0.18 mag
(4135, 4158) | 0.13 mag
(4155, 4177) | 0.11 mag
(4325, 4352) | 0.03 mag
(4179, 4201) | 0.08 mag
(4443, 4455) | 0.13 mag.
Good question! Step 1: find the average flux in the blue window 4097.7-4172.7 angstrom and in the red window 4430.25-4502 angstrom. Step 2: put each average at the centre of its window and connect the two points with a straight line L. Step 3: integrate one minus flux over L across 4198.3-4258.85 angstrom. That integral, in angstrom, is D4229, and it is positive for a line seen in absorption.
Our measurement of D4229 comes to 3.6 angstrom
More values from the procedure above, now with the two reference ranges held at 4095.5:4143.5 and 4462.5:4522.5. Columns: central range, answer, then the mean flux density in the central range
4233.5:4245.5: 0.7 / 12.6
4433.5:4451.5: 1.2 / 15.2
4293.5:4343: 7.7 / 12.3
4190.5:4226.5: 2.8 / 11.9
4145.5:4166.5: 2.3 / 10.8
